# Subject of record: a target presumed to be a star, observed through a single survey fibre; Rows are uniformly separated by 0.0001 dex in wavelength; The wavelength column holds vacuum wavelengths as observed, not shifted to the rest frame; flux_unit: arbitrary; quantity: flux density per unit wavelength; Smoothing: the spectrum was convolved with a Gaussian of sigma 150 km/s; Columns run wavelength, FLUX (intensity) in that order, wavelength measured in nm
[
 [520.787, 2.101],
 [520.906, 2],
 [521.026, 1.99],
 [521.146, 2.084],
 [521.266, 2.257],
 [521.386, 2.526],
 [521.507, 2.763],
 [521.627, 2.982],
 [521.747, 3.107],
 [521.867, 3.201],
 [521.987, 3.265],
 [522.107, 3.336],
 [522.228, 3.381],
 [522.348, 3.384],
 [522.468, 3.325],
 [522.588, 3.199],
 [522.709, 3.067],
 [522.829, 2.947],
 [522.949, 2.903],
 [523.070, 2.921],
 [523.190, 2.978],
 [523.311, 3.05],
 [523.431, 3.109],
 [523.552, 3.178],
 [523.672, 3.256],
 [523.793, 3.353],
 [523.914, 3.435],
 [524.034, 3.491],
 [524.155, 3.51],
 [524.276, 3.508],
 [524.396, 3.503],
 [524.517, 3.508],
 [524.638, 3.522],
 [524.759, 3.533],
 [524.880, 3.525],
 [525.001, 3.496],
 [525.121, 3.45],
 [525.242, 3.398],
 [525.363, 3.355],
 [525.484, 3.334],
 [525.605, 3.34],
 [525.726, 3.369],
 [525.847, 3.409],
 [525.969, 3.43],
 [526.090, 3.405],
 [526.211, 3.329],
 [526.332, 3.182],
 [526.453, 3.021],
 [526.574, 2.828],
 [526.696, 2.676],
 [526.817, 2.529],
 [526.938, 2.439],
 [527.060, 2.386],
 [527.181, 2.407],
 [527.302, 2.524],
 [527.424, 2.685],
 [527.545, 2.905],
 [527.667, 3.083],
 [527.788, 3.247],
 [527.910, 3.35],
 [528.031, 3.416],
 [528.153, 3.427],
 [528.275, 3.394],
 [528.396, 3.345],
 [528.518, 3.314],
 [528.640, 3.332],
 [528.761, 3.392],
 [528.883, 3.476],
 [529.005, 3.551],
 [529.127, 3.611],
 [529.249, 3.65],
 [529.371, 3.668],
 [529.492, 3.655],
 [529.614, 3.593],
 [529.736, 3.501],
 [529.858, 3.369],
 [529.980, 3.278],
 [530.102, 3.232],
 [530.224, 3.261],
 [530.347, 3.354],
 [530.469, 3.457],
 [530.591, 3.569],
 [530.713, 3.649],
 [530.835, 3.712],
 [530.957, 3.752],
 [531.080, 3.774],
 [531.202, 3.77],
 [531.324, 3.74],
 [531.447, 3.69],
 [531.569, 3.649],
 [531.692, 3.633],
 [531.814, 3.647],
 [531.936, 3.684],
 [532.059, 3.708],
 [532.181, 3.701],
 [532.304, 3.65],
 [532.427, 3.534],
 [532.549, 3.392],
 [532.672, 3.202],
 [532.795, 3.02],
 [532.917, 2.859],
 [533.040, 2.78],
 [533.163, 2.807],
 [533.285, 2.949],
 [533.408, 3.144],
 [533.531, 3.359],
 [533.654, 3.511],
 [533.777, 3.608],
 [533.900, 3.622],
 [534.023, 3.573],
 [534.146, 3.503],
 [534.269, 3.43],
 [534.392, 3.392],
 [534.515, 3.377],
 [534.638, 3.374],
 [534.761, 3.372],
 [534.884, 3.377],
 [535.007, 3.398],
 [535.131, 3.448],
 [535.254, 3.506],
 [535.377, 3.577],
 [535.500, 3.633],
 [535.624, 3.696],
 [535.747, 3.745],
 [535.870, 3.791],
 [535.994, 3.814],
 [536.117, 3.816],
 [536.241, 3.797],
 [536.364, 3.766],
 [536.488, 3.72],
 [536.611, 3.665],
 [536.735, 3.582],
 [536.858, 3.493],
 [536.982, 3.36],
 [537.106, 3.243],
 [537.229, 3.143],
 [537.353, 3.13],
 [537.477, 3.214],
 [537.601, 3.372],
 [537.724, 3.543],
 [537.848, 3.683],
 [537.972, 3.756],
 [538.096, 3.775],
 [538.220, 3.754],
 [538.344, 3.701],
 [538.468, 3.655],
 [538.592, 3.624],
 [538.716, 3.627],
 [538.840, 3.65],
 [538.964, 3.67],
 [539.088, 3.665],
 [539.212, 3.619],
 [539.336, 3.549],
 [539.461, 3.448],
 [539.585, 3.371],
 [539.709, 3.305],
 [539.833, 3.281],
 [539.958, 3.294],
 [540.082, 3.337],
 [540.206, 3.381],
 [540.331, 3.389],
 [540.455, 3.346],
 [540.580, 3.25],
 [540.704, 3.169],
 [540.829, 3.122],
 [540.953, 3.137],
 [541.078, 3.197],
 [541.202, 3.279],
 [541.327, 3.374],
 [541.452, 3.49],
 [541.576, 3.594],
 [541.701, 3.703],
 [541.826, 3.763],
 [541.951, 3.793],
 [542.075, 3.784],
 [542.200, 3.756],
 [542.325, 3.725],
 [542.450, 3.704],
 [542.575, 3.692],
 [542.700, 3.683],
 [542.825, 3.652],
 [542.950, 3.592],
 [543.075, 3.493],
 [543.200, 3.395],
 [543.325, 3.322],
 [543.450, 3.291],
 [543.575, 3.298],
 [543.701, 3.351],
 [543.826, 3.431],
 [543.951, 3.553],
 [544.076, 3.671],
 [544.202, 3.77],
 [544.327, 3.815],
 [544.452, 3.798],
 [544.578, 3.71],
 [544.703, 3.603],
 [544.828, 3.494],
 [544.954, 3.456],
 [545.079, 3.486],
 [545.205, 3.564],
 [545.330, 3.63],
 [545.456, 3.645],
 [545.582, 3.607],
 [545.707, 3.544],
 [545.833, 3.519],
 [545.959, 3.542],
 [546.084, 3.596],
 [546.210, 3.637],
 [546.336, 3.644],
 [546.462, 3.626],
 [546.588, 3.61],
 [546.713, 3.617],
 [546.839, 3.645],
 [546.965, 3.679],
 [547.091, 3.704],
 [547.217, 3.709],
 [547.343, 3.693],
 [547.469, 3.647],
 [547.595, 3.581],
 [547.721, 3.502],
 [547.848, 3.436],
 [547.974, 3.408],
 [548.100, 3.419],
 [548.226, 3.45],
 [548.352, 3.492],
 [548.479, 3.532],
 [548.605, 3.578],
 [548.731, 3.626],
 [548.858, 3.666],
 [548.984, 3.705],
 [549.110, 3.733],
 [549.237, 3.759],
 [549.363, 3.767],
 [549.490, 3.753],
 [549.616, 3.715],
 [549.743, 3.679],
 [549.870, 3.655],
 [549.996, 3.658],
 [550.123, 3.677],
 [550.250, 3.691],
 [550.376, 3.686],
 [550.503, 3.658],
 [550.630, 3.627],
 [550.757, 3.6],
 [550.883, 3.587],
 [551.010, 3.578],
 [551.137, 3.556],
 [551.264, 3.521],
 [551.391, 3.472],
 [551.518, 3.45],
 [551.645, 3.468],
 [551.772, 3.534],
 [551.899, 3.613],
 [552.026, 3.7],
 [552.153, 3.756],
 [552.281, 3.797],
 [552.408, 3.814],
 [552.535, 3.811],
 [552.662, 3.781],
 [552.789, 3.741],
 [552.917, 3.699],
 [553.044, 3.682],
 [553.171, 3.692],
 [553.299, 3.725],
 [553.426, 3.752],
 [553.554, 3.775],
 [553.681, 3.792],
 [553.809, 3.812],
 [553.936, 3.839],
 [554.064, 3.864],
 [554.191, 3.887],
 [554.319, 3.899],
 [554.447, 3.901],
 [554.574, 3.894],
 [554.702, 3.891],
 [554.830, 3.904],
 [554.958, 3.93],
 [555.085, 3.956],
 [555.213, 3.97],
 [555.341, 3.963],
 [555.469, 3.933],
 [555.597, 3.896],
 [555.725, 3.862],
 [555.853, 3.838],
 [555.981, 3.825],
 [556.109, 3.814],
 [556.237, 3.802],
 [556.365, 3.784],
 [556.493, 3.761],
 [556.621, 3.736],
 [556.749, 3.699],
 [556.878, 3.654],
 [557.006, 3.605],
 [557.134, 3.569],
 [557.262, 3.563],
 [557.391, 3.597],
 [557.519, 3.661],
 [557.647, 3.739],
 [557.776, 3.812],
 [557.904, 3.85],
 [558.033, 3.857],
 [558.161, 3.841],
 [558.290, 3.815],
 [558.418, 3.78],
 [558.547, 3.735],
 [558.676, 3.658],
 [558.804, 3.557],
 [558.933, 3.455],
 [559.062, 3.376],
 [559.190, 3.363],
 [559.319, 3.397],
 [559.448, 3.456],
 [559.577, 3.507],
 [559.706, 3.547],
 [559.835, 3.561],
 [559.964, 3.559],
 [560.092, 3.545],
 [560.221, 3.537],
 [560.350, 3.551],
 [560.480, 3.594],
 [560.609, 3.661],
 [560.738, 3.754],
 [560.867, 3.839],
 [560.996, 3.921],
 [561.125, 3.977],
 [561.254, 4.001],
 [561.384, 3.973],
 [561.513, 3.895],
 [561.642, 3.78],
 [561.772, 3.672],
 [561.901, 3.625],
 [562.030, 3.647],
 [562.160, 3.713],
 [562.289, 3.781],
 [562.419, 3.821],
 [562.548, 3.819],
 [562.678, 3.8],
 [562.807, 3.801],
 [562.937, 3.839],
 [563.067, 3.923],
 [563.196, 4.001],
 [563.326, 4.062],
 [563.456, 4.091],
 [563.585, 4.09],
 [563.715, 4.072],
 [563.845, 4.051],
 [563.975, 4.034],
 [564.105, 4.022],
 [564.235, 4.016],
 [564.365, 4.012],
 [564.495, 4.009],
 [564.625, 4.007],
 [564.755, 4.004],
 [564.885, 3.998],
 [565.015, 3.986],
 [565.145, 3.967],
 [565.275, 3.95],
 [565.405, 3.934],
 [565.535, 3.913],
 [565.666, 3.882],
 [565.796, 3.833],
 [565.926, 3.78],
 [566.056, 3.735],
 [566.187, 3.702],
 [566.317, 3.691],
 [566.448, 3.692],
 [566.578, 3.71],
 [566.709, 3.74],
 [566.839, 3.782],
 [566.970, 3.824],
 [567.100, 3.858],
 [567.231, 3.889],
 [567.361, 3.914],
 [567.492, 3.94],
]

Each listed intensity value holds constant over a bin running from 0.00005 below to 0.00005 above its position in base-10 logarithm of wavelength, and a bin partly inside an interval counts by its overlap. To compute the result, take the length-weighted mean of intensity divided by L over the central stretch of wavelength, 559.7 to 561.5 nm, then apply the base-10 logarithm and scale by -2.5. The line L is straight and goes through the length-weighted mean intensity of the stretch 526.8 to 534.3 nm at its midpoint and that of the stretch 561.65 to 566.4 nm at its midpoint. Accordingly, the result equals 0.03 mag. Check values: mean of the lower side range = 3.35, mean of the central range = 3.73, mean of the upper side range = 3.89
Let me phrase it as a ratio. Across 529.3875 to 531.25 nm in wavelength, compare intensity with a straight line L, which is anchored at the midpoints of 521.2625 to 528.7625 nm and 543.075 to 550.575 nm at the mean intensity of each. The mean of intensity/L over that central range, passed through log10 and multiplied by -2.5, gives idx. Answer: -0.08 mag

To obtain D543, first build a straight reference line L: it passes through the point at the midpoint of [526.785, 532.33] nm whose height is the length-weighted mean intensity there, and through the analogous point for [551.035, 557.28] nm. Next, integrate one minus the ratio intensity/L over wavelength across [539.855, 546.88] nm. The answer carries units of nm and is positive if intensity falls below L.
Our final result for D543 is 0.13 nm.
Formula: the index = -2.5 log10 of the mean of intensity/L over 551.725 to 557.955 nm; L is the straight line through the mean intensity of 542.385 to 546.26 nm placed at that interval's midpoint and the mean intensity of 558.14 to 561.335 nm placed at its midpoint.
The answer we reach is -0.05 mag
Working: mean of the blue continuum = 3.57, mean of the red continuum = 3.64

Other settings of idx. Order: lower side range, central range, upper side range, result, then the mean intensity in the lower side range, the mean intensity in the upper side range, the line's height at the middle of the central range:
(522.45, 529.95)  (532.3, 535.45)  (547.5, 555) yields 0.01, 3.24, 3.68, 3.38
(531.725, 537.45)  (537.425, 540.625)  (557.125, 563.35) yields 0.00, 3.45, 3.71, 3.5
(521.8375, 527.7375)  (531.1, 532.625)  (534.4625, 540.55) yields -0.09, 3.17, 3.53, 3.37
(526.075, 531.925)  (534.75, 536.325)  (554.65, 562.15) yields -0.07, 3.31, 3.72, 3.4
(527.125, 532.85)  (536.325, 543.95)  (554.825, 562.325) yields 0.01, 3.43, 3.72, 3.53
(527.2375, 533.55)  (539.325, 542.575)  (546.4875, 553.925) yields 0.03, 3.39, 3.65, 3.53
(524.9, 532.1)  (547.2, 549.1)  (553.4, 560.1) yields 0.02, 3.34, 3.74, 3.62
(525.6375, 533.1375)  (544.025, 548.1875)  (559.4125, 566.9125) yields -0.01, 3.32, 3.83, 3.57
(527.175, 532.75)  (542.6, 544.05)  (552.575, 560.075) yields 0.04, 3.44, 3.74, 3.59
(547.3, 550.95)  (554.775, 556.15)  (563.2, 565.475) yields -0.03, 3.62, 4.02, 3.79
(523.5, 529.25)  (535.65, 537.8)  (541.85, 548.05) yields -0.03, 3.24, 3.59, 3.44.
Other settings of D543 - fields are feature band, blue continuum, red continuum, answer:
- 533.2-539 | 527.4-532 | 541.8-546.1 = 0.00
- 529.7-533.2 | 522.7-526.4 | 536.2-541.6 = -0.08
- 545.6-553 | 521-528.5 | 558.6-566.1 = -0.13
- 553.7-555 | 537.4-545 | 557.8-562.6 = -0.09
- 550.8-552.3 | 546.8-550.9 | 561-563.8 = 0.04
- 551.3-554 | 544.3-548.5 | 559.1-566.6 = -0.02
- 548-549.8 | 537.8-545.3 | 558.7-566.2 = 0.00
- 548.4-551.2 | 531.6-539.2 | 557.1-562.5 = -0.04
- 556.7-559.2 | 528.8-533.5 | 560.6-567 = 0.09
